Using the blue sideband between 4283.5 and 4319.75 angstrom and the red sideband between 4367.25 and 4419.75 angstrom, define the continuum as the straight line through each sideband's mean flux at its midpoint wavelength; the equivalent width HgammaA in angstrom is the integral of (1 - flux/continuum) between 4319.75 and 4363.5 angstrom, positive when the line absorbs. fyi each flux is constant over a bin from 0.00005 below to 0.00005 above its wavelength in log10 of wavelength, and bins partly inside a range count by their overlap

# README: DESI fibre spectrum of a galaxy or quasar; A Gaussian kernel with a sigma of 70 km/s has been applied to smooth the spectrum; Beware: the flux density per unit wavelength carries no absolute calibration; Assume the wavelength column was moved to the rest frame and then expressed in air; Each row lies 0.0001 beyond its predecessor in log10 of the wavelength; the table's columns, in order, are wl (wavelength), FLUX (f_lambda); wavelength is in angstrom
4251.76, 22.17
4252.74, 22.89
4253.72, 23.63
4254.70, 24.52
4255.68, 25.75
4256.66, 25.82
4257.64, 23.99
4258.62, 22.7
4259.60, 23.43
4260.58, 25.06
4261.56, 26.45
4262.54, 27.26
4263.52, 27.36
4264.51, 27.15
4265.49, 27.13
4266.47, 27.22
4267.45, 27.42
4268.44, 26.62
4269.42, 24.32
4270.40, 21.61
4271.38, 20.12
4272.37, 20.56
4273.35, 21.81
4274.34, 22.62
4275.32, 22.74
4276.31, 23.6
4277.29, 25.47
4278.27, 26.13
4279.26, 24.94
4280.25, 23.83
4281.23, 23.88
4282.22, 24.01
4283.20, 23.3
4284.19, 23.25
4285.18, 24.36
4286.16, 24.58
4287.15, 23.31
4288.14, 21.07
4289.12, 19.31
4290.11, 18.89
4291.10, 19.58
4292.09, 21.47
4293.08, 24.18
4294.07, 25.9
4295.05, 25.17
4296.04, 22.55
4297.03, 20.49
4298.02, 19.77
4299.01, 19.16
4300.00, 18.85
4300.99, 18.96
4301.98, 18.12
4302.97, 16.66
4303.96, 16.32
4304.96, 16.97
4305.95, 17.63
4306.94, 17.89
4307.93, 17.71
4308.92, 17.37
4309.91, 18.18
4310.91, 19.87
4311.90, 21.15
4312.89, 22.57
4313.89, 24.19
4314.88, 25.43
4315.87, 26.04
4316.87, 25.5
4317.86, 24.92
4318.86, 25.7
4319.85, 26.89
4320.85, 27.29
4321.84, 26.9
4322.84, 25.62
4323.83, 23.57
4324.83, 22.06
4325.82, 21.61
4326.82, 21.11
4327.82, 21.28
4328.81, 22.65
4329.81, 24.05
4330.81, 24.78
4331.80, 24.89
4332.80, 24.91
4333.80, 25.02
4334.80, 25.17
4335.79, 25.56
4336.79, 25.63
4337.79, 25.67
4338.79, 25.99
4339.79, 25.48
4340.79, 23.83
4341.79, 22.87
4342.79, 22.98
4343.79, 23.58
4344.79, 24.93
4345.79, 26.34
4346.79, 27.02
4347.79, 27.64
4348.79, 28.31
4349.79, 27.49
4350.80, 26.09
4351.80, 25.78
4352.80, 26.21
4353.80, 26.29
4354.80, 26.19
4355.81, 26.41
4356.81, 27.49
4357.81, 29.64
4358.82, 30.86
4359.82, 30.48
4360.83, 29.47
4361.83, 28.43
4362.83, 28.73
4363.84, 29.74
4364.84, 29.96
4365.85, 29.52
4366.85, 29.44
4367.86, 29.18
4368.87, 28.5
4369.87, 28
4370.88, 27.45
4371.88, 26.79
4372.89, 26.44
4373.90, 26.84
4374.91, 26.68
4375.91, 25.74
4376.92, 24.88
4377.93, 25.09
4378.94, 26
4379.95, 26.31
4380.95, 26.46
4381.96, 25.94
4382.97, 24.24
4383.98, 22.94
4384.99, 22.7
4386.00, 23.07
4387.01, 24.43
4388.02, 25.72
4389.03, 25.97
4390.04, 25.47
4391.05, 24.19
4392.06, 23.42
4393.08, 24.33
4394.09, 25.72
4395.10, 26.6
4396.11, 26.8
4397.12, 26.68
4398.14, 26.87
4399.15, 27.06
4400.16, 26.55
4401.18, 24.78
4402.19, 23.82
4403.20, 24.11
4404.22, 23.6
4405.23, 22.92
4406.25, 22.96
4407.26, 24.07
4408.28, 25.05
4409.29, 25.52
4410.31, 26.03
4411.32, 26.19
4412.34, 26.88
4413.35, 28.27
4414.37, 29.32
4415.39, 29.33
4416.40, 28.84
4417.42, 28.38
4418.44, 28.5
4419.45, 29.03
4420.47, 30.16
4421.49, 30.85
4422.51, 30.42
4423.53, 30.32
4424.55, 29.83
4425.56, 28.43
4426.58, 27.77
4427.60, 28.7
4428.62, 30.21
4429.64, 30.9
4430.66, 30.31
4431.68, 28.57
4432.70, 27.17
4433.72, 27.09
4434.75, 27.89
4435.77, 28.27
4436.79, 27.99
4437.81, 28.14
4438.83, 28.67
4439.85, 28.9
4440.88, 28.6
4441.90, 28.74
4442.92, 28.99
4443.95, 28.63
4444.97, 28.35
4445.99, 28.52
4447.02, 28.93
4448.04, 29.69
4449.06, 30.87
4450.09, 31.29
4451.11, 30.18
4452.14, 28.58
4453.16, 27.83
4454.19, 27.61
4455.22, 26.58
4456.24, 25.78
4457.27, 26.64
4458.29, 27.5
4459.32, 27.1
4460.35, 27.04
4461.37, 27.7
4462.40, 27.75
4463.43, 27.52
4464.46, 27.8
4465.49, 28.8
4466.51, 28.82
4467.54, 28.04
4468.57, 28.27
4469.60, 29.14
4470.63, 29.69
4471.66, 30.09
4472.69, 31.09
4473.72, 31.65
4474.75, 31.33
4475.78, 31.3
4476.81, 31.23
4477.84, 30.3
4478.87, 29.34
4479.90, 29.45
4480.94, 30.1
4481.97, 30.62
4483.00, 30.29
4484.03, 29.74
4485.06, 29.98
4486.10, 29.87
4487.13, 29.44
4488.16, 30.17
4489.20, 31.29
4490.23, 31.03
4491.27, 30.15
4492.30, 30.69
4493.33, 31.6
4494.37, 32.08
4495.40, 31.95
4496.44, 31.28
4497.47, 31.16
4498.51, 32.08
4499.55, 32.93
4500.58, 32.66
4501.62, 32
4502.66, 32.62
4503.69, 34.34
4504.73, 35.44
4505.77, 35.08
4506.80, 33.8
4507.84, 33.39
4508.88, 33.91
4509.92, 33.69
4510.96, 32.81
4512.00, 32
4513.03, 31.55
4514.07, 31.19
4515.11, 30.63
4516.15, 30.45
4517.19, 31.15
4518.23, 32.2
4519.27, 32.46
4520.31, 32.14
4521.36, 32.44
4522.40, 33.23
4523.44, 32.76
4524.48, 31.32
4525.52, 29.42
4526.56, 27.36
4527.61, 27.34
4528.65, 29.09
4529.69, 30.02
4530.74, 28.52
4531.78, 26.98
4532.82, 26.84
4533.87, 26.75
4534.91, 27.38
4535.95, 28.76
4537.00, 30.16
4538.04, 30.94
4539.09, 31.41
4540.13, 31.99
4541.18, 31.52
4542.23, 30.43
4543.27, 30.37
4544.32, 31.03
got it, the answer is -4.5 angstrom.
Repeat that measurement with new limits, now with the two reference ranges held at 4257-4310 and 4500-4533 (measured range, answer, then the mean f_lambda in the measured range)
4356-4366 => -1.52 angstrom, 29.3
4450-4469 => 0.95 angstrom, 27.9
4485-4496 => -0.08 angstrom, 30.8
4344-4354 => -0.62 angstrom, 26.5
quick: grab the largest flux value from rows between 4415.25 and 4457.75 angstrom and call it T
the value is 31.29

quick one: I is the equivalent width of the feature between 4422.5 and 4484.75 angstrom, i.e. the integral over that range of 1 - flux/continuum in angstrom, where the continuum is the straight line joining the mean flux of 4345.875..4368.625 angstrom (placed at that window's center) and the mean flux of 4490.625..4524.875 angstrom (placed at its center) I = 3.8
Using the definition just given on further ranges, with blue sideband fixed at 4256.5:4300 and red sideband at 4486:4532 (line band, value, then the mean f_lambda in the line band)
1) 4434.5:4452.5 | 0.19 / 29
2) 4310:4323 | 0.18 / 24.5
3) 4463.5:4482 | 0.33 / 29.8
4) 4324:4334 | 0.84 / 23.2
